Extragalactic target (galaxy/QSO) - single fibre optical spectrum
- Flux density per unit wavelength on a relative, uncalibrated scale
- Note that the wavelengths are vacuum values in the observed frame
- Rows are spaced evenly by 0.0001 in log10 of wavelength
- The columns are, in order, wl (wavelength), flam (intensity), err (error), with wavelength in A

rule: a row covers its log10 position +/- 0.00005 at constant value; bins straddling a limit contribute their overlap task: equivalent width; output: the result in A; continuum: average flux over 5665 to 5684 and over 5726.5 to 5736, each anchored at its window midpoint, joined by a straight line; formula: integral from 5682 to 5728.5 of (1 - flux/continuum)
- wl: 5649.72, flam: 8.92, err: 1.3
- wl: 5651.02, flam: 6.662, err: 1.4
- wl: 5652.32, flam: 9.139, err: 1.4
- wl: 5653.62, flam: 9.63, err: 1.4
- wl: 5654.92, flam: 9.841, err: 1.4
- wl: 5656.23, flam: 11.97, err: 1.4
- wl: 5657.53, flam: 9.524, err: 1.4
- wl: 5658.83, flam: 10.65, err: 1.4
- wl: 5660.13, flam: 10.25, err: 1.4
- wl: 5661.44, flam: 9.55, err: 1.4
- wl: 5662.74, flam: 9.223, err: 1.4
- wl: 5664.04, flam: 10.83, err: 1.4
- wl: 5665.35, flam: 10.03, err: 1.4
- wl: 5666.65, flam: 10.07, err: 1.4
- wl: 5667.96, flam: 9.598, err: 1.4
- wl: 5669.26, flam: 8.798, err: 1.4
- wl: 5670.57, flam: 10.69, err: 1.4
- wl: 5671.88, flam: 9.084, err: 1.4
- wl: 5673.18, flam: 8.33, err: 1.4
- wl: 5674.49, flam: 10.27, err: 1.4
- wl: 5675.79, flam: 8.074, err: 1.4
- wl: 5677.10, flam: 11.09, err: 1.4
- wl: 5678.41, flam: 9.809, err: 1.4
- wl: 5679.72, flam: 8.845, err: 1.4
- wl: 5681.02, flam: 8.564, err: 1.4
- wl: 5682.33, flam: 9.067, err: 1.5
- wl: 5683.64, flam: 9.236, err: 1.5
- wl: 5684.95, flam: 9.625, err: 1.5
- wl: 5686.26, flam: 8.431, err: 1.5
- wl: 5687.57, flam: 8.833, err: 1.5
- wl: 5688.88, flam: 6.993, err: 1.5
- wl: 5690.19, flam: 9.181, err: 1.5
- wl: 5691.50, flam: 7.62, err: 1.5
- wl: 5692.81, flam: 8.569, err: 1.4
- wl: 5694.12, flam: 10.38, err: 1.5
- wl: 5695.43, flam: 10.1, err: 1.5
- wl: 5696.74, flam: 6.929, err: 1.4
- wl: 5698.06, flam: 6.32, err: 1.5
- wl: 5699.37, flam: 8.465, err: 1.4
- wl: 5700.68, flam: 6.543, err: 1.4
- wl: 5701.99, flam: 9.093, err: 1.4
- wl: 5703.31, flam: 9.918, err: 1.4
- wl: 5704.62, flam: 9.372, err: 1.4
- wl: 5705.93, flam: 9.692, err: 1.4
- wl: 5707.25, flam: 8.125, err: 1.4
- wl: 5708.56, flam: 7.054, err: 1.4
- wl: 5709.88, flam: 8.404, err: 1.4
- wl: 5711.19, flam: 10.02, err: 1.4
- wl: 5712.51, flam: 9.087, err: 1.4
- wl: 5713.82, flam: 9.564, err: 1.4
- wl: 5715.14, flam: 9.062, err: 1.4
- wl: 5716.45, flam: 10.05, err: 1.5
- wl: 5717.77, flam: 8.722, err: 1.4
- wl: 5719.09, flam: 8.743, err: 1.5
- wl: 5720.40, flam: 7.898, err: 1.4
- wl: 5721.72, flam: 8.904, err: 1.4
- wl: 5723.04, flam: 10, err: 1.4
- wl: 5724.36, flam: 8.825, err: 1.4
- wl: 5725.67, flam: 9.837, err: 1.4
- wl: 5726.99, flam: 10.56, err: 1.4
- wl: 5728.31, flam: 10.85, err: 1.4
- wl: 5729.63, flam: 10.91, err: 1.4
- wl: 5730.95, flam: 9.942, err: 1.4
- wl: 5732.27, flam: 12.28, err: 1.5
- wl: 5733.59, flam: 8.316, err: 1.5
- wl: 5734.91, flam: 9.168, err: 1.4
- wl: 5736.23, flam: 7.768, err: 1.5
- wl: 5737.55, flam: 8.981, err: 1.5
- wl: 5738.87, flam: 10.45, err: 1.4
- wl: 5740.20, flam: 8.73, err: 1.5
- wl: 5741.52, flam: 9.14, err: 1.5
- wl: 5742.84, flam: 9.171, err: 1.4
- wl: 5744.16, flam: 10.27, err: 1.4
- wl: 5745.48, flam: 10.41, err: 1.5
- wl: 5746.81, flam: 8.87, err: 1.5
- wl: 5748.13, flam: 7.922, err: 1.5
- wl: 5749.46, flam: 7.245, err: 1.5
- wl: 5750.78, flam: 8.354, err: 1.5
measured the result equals 4.6 A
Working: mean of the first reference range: 9.43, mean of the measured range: 8.87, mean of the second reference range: 10.2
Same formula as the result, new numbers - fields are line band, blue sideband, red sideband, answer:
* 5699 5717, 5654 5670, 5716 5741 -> 1.5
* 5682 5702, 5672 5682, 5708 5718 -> 1.6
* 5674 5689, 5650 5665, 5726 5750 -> 0.8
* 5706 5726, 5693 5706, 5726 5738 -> 0.7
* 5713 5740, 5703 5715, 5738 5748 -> -0.8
